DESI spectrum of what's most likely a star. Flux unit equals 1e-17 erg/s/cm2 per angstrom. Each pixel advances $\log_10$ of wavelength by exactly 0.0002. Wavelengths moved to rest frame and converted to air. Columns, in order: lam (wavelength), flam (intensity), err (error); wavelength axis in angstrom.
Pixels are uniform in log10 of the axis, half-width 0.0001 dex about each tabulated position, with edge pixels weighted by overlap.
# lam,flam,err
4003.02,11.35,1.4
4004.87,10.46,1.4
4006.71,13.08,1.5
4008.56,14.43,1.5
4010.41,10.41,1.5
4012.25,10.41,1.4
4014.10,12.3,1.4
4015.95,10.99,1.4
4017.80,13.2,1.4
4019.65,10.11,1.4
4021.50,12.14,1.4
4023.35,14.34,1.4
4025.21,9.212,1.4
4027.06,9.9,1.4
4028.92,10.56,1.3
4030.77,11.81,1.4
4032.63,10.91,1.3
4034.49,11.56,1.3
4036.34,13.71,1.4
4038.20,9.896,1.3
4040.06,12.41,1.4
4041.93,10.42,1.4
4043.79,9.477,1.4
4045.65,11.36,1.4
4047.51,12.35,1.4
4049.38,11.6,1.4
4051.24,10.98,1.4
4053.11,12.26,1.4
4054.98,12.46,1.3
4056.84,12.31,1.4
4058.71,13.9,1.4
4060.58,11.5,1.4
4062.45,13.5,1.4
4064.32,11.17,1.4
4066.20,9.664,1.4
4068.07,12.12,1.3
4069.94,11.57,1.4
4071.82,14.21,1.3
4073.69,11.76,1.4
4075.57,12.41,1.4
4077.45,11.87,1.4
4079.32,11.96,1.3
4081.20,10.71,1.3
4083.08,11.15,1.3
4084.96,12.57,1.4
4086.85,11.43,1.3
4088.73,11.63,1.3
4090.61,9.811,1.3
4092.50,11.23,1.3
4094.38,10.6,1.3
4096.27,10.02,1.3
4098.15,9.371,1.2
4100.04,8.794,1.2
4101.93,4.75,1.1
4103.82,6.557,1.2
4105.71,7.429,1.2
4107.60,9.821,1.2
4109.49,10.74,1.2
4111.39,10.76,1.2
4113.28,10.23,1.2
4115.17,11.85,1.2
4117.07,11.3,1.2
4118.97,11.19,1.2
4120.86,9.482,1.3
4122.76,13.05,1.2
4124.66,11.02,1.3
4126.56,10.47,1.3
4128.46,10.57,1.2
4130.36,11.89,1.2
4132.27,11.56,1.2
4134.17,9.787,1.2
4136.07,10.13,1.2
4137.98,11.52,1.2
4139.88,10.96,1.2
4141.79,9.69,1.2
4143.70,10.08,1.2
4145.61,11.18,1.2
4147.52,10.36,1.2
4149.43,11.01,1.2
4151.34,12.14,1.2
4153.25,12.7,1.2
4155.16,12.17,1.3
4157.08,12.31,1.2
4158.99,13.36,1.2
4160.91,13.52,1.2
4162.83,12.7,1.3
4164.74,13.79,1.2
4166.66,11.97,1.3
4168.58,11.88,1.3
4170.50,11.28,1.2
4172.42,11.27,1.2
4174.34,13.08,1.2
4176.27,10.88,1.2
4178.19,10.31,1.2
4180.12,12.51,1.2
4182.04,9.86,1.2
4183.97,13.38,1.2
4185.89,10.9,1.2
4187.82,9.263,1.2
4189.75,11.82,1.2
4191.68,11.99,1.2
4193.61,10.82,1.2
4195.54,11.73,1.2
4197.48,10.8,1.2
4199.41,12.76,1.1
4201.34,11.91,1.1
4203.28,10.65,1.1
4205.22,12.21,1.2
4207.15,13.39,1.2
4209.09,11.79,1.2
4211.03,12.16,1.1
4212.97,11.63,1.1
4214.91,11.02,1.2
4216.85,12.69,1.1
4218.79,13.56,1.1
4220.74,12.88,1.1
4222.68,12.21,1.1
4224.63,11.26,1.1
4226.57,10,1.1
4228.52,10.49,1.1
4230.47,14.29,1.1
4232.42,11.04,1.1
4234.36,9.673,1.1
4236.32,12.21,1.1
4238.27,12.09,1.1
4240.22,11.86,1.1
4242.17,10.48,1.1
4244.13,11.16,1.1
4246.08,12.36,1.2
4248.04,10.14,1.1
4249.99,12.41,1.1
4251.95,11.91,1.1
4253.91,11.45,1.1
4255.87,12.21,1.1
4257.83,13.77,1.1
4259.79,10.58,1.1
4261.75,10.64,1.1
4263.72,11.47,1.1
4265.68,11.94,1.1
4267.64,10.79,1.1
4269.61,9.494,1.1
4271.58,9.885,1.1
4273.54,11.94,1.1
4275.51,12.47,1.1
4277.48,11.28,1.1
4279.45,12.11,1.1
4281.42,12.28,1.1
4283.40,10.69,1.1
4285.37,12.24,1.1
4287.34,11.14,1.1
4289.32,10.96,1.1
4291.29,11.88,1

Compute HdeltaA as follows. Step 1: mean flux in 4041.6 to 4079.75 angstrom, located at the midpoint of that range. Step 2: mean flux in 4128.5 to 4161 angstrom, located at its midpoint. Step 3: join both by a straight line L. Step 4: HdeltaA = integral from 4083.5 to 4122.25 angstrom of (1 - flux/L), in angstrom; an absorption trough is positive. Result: 5.3 angstrom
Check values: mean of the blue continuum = 11.9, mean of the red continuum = 11.4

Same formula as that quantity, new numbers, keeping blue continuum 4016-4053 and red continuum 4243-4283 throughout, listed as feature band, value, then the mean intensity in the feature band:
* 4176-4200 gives 0.33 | 11.3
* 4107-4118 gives 0.58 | 10.8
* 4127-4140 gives 0.61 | 10.9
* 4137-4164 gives -0.64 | 11.7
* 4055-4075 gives -1.40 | 12.2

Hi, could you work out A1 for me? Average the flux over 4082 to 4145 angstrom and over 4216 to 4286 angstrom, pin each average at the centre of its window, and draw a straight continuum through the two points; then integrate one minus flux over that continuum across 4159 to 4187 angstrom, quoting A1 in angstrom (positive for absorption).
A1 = -2.8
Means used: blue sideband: 10.4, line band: 12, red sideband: 11.6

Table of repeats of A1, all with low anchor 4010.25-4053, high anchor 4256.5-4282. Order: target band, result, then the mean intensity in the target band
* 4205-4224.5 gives -1.54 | 12.3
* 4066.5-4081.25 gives -0.90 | 12.1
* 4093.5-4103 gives 2.26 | 8.66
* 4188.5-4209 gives -0.66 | 11.8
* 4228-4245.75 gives -0.18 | 11.5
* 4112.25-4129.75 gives 0.53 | 11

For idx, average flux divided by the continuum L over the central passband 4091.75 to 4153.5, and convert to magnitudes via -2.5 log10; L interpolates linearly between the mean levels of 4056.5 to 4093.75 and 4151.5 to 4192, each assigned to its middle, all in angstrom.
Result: 0.150 mag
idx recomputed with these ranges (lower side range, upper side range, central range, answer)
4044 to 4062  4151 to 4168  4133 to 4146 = 0.20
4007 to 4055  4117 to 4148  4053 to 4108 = 0.02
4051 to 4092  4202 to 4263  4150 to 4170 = -0.07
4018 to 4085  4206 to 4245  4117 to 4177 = 0.02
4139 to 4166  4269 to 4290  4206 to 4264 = -0.02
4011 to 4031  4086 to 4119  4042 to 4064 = -0.11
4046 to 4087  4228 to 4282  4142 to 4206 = 0.00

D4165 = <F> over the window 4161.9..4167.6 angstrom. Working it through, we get 12.8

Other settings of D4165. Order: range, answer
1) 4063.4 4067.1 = 10.4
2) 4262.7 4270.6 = 10.9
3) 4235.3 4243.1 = 11.7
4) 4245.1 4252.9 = 11.7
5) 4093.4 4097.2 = 10.3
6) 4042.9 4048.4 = 11.1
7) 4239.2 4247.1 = 11.5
